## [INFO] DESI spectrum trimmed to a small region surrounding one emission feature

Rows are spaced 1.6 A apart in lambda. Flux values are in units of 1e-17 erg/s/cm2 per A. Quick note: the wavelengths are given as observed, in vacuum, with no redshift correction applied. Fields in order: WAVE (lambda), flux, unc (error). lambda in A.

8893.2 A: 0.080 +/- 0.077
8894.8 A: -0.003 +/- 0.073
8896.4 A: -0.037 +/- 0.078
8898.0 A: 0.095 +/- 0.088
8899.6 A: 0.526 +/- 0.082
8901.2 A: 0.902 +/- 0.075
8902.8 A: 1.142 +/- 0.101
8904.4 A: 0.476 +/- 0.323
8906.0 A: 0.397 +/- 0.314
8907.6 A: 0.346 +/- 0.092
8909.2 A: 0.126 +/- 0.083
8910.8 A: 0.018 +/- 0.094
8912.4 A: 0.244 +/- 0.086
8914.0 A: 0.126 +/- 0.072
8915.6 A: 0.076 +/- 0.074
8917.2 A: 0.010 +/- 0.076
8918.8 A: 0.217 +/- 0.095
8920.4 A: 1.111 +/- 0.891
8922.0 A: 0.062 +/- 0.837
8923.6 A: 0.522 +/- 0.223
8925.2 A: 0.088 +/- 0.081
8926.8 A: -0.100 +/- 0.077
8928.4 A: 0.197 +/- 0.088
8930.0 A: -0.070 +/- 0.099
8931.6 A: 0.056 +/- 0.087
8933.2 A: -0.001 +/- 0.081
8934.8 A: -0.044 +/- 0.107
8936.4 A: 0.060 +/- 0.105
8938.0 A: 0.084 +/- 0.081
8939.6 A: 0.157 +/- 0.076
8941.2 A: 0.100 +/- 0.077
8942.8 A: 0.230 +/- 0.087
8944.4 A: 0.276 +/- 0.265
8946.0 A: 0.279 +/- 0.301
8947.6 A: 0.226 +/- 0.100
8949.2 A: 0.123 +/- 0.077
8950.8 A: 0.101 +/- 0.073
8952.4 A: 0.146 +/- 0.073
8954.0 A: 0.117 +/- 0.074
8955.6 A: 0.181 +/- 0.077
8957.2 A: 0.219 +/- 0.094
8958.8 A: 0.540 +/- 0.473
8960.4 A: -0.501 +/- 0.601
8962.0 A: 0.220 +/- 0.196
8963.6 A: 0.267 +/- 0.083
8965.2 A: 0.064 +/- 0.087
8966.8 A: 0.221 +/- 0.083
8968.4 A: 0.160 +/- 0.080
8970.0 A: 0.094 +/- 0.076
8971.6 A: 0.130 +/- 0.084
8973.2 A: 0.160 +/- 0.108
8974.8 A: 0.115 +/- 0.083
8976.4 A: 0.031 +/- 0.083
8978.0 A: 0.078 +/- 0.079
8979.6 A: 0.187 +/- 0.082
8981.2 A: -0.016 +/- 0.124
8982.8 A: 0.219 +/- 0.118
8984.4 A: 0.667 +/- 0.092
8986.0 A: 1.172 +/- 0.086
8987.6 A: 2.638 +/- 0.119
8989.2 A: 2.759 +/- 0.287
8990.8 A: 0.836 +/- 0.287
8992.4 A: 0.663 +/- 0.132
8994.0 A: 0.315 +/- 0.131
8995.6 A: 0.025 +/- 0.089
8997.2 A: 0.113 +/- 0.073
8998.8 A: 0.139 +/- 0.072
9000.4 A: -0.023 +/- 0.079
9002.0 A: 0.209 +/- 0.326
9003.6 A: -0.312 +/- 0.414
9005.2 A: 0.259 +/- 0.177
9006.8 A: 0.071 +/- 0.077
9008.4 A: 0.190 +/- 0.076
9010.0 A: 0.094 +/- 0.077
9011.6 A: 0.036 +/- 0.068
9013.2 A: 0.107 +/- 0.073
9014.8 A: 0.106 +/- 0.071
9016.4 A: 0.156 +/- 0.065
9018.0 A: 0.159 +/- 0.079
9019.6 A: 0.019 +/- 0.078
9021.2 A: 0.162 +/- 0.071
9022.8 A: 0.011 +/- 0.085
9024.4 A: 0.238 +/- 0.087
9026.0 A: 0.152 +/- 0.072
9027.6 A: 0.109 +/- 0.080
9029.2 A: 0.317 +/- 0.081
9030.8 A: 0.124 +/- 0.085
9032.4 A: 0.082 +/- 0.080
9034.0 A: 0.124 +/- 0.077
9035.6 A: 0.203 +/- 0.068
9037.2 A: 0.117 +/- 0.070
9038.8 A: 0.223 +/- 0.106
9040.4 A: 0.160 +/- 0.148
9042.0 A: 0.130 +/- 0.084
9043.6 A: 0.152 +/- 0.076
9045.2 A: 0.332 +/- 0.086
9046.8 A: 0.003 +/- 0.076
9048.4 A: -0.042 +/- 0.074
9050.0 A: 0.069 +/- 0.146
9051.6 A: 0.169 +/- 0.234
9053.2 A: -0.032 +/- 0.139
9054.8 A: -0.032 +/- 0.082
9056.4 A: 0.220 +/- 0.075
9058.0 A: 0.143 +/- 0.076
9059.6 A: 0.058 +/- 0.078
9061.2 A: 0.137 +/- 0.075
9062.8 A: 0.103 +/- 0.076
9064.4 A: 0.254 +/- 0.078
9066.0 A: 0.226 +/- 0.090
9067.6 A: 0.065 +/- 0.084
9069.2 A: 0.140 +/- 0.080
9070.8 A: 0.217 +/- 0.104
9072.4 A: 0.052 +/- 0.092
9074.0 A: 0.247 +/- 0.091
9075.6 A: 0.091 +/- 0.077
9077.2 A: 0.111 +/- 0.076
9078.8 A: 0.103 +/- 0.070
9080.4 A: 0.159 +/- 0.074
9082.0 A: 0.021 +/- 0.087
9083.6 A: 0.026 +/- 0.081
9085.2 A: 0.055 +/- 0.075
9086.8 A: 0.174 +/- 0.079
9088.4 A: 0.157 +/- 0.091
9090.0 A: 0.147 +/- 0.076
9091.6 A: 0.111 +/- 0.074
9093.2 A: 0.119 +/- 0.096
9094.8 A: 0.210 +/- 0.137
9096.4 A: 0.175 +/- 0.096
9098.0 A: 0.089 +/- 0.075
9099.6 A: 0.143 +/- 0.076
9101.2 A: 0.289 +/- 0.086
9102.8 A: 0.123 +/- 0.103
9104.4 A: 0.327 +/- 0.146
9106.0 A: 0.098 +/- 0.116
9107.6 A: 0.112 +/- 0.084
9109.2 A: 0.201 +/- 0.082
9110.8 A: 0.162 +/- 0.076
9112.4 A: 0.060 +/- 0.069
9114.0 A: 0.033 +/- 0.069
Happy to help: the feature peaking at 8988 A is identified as [O III] 5007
